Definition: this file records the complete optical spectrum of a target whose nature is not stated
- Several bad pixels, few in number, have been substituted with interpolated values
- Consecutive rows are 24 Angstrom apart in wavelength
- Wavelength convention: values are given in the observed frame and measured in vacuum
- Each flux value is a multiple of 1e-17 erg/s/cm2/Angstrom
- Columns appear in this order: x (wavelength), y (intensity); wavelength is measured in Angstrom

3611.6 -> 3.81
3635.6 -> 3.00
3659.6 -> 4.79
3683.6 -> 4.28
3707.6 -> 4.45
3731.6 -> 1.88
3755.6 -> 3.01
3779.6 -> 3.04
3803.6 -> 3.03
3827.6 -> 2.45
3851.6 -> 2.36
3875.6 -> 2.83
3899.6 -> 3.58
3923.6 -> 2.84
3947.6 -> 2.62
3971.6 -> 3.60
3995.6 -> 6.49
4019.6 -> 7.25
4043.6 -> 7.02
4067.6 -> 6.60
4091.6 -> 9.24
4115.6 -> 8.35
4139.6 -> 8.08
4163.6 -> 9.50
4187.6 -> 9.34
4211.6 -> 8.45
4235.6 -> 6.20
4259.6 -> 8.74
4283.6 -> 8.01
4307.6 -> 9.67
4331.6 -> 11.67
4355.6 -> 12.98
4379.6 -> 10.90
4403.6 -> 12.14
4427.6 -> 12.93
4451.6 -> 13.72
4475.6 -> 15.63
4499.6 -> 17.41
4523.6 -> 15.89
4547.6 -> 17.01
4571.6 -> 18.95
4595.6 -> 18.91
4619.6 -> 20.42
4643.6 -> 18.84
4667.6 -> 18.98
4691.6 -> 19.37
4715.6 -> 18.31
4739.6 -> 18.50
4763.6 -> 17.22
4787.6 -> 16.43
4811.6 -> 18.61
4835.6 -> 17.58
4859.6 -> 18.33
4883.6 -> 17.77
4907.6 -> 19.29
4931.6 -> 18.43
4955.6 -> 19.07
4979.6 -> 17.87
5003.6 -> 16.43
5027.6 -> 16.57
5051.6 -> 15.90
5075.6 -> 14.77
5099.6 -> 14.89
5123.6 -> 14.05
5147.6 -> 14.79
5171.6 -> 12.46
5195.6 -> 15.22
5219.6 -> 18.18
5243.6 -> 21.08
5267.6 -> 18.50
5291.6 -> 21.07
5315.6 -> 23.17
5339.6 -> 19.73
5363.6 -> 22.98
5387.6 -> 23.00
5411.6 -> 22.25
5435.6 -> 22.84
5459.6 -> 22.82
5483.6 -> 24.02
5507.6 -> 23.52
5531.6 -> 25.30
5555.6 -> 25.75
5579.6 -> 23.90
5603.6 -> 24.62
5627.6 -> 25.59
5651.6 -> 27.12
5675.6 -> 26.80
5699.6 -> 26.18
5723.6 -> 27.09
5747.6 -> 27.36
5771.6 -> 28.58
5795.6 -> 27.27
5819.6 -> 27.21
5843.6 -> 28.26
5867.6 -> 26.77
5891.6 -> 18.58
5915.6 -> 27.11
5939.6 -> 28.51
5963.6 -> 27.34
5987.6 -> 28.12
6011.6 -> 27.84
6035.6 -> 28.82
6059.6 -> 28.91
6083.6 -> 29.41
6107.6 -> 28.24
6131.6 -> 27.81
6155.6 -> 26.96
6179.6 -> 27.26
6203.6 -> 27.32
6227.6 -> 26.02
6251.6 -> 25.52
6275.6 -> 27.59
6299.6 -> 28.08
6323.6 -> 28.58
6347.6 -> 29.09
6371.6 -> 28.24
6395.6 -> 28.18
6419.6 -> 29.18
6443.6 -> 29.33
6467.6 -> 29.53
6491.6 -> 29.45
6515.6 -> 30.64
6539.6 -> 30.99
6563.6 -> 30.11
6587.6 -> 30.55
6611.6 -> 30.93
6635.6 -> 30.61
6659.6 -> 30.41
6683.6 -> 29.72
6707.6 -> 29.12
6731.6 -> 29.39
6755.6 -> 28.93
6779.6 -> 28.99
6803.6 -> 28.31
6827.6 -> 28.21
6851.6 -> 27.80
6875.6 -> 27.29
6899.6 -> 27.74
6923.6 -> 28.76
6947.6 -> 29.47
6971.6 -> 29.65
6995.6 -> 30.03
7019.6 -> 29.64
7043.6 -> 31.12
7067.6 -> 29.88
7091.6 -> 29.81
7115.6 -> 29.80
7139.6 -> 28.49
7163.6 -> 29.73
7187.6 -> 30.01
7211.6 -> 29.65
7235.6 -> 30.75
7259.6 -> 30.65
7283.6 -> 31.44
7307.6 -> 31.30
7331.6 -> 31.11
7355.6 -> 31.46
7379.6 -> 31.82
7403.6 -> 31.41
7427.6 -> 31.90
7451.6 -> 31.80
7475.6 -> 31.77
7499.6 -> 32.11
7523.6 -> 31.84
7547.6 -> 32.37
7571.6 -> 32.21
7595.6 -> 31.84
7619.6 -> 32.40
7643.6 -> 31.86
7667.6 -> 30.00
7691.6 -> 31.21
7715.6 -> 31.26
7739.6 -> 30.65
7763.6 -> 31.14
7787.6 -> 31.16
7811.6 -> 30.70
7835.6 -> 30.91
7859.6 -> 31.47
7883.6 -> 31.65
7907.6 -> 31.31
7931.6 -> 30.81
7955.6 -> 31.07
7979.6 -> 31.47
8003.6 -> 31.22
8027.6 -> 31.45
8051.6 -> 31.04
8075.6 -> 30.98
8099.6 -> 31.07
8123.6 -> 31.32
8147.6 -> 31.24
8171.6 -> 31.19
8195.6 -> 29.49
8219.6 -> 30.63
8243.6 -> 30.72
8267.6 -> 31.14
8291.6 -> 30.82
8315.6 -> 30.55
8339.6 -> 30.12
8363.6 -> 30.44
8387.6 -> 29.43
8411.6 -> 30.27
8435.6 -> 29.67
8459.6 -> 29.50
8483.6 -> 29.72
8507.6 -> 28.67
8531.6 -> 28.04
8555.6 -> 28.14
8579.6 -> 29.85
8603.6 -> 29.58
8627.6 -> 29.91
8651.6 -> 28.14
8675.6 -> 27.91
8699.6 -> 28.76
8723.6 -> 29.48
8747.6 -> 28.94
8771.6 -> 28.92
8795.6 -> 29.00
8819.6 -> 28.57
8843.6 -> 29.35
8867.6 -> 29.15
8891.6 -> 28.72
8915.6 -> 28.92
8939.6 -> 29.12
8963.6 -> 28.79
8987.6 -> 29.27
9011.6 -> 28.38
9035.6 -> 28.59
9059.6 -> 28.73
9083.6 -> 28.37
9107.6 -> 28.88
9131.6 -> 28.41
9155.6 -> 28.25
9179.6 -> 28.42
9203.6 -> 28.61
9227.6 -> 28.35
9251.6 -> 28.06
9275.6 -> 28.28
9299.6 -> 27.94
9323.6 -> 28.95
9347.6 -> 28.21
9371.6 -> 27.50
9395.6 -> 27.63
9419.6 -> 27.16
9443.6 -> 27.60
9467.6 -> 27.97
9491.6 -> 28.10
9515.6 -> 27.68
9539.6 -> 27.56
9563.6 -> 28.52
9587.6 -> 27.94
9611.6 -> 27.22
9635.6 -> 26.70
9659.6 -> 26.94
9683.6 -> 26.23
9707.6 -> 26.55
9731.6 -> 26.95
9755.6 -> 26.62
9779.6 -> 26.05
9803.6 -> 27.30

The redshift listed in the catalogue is 0.00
